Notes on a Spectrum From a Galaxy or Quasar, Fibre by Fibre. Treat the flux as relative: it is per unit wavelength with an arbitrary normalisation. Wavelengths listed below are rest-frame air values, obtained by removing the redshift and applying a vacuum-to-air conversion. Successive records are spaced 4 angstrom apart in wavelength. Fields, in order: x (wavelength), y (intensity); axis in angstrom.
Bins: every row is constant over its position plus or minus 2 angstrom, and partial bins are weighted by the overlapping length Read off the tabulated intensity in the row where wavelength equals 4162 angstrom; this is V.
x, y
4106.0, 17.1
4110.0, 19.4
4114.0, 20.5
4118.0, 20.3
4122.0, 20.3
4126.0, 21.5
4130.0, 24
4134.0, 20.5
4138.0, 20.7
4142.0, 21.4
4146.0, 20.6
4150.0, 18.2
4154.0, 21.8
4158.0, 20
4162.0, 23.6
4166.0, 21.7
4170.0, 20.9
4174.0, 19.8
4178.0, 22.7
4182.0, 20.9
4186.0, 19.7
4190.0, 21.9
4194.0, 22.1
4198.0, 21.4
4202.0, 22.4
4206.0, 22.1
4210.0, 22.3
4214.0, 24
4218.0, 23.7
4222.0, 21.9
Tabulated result 23.6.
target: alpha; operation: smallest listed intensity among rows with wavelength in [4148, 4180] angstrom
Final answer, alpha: 18.2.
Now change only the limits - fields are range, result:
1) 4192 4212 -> 21.4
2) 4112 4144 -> 20.3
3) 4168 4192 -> 19.7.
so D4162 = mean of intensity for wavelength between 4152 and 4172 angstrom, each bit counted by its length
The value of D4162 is 21.6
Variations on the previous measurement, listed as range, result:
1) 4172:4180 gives 21.2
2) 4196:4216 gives 22.4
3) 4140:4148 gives 21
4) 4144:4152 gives 19.4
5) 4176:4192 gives 21.3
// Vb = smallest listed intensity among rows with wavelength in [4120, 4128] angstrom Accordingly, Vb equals 20.3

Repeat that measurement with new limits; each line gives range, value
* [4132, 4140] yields 20.5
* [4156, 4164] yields 20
